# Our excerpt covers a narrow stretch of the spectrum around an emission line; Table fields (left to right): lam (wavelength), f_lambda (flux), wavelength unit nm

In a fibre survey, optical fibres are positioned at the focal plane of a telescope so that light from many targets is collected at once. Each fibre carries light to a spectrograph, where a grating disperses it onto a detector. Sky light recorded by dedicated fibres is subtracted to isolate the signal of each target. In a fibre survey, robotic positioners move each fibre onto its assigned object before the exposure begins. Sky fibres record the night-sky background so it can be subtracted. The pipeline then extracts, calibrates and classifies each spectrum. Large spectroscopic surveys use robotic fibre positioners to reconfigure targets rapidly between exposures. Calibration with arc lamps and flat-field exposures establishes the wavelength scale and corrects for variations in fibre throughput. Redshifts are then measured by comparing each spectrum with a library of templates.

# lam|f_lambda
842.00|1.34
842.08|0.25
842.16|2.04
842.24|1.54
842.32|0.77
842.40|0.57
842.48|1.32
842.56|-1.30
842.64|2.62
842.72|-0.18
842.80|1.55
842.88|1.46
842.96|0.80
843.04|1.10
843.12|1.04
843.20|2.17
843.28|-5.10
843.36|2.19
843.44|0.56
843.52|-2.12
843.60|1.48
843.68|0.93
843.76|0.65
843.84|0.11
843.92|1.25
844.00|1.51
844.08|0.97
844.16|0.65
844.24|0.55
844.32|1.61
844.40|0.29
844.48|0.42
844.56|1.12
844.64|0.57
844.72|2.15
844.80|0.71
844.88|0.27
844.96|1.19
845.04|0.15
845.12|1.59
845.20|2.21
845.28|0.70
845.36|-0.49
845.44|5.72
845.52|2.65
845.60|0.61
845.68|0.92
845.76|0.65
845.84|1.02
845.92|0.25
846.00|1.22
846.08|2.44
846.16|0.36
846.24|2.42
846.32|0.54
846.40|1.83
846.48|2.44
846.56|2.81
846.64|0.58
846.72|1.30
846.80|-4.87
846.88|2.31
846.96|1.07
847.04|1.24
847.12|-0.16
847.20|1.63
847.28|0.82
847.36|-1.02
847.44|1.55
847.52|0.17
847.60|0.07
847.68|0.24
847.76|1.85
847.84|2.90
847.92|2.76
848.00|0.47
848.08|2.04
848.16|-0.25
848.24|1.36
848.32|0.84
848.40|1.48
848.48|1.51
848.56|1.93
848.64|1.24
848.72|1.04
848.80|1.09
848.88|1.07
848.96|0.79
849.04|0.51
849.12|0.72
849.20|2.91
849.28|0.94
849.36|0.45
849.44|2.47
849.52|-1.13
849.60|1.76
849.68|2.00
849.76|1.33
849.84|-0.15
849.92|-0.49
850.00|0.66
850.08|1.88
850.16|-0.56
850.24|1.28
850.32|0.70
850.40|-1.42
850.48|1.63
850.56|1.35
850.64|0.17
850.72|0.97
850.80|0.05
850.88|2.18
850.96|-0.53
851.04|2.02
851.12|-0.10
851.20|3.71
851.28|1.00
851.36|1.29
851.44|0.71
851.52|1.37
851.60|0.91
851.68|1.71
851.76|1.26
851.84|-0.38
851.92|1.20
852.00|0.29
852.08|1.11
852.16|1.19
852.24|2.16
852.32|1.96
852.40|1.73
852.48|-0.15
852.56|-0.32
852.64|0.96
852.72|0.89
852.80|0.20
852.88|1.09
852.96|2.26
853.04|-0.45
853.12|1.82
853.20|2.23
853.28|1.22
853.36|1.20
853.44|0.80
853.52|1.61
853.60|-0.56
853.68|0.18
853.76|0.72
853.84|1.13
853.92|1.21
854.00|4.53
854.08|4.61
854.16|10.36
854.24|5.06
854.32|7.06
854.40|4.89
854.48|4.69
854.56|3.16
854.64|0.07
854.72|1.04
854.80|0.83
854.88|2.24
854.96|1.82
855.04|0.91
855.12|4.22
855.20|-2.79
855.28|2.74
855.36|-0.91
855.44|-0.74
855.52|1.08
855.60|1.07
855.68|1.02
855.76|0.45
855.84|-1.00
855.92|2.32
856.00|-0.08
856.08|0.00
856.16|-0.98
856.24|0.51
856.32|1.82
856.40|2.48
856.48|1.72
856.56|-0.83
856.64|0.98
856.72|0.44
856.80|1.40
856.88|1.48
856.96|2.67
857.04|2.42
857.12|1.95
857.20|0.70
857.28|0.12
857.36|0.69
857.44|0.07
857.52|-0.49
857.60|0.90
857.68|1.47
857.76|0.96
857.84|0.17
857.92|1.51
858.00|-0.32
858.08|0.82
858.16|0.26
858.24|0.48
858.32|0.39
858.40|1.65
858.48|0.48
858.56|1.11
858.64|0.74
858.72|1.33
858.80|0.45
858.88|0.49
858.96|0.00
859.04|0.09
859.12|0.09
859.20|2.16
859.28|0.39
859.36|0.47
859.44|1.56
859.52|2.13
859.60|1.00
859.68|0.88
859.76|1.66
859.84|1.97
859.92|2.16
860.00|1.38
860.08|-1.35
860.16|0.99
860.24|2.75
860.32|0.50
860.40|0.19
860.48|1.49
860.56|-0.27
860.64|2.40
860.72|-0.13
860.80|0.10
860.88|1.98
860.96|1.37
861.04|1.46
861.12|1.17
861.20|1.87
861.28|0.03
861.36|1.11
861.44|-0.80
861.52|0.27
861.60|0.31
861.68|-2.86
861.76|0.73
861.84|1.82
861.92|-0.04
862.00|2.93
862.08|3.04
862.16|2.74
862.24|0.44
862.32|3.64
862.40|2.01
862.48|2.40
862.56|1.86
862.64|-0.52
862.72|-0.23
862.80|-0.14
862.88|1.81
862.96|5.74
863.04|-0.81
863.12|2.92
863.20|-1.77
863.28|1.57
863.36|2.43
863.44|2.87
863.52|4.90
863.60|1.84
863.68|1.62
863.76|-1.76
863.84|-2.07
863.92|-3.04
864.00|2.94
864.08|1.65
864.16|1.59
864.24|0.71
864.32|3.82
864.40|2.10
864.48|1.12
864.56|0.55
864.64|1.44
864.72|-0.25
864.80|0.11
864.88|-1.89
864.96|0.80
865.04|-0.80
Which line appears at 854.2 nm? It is H-alpha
